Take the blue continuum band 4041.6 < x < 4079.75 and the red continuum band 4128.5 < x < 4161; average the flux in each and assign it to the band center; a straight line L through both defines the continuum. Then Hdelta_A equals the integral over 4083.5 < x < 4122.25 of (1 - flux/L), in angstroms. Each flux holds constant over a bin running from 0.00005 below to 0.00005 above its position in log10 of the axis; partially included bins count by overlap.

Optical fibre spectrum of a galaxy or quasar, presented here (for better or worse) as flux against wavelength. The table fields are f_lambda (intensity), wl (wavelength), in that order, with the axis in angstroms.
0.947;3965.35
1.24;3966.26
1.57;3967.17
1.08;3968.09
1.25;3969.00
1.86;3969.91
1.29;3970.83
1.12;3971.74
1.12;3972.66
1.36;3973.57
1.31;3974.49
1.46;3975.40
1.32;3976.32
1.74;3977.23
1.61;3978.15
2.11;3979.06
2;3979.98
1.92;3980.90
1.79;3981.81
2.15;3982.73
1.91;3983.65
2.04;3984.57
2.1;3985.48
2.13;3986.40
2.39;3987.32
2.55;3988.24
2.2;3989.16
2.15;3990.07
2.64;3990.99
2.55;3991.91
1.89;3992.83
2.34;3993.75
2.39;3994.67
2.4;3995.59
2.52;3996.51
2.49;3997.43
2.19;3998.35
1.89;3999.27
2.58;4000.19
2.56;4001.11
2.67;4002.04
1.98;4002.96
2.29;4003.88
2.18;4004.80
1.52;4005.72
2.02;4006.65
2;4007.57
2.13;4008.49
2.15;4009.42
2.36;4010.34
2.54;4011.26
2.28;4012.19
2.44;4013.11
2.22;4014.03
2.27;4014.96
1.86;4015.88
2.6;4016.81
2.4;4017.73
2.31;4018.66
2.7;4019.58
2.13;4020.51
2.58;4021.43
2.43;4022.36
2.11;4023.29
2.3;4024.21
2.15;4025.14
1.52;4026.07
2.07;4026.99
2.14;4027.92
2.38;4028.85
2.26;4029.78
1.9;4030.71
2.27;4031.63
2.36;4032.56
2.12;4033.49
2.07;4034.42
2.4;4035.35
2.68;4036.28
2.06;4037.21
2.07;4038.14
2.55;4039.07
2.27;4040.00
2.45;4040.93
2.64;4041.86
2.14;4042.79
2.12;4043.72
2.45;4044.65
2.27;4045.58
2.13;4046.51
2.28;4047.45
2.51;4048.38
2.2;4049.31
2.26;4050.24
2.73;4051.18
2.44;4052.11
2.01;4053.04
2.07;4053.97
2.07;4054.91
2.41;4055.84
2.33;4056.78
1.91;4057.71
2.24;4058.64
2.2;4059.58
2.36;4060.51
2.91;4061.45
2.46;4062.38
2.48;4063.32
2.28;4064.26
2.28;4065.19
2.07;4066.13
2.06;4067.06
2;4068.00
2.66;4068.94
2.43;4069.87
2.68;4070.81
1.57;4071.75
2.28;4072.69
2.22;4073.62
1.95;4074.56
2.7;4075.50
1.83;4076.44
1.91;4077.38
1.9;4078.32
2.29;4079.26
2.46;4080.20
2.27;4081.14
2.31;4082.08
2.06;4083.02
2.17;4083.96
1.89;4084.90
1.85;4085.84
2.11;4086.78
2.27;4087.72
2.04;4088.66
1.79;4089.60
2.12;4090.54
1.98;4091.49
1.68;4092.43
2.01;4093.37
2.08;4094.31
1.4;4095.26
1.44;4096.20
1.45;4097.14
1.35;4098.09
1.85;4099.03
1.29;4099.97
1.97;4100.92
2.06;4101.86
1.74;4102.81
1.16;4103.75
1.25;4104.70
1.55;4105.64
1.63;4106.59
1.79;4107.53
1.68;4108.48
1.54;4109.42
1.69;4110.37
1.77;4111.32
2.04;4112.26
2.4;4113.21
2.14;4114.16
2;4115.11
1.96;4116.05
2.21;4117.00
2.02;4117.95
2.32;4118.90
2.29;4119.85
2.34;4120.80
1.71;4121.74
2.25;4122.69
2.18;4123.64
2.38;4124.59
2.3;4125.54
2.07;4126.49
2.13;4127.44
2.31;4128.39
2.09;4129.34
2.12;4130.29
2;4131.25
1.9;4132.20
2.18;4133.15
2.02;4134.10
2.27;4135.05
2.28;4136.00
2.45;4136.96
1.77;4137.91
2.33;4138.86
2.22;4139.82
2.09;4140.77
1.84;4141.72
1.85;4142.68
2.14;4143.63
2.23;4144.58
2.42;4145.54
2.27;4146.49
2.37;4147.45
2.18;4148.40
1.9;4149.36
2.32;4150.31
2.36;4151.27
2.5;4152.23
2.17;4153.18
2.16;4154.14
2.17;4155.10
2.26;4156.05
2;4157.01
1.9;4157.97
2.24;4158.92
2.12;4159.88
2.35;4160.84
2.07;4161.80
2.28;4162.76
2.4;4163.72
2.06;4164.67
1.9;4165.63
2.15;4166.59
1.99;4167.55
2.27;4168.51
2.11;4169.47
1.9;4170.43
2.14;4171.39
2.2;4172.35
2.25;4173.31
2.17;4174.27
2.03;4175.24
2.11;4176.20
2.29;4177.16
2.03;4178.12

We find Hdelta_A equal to 6.2 angstroms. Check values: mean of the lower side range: 2.26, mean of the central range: 1.86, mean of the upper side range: 2.16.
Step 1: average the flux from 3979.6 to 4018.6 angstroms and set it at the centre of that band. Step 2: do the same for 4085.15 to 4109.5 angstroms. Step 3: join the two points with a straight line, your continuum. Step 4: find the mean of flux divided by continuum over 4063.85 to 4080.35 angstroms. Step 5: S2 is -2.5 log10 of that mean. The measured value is -0.18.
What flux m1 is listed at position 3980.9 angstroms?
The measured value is 1.92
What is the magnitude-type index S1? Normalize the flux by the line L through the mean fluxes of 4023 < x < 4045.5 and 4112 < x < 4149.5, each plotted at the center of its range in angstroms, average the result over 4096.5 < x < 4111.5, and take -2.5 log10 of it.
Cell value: 0.33 mag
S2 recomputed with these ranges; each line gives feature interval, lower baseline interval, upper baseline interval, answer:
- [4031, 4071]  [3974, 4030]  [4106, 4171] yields -0.077 mag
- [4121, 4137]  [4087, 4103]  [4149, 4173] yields -0.087 mag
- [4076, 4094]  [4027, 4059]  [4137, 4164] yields 0.092 mag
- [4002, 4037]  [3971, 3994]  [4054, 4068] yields -0.074 mag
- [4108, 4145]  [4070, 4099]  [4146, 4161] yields 0.018 mag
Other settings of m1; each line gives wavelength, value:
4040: 2.27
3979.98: 2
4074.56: 1.95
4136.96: 2.45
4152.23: 2.5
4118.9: 2.32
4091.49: 1.98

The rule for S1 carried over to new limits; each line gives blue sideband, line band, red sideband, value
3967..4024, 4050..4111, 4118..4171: 0.049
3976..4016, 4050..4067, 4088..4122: -0.165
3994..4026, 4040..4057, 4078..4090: -0.055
